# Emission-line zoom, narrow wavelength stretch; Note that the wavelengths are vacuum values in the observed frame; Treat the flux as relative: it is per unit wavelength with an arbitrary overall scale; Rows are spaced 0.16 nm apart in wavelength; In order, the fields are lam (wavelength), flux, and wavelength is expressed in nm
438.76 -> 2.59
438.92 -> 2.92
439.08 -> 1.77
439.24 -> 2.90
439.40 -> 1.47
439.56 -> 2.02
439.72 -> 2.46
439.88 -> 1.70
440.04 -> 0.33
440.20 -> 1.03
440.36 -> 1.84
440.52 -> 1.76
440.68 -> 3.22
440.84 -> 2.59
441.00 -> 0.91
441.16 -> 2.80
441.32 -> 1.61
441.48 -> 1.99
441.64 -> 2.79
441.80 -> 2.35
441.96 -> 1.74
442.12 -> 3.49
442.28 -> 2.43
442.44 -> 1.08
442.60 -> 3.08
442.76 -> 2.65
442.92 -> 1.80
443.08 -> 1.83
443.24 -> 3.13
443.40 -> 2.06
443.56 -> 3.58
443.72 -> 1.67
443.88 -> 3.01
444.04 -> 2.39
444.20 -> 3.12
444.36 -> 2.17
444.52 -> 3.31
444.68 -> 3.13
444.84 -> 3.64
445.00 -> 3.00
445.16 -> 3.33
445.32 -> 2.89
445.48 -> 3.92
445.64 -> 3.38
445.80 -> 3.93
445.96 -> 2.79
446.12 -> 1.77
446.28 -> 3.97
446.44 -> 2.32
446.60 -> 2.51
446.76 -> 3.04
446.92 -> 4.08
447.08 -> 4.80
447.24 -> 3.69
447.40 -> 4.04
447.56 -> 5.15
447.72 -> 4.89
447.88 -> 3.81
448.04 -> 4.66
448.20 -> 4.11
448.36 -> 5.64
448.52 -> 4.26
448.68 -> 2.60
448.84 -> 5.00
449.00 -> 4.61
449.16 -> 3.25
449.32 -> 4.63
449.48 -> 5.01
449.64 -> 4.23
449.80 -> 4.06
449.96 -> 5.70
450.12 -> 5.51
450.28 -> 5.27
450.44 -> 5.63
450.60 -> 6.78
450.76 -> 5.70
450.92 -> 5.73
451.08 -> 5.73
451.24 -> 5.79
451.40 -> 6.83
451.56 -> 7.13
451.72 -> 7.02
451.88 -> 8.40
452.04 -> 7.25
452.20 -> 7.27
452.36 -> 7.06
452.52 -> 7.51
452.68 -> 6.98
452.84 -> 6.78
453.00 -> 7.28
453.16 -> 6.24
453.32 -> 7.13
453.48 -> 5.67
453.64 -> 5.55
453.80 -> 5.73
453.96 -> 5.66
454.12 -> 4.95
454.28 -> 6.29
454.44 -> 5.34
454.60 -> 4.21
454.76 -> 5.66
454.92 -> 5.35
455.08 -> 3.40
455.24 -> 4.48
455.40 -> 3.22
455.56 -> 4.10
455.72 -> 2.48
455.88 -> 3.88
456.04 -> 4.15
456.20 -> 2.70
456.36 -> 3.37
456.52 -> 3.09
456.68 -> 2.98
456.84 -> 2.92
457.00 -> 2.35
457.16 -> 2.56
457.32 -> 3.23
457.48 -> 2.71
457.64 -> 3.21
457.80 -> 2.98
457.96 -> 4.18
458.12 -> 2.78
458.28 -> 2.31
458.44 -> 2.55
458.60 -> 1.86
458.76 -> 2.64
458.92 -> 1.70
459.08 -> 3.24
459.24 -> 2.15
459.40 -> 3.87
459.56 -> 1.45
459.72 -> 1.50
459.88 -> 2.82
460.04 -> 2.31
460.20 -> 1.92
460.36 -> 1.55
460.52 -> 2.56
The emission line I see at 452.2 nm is C IV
